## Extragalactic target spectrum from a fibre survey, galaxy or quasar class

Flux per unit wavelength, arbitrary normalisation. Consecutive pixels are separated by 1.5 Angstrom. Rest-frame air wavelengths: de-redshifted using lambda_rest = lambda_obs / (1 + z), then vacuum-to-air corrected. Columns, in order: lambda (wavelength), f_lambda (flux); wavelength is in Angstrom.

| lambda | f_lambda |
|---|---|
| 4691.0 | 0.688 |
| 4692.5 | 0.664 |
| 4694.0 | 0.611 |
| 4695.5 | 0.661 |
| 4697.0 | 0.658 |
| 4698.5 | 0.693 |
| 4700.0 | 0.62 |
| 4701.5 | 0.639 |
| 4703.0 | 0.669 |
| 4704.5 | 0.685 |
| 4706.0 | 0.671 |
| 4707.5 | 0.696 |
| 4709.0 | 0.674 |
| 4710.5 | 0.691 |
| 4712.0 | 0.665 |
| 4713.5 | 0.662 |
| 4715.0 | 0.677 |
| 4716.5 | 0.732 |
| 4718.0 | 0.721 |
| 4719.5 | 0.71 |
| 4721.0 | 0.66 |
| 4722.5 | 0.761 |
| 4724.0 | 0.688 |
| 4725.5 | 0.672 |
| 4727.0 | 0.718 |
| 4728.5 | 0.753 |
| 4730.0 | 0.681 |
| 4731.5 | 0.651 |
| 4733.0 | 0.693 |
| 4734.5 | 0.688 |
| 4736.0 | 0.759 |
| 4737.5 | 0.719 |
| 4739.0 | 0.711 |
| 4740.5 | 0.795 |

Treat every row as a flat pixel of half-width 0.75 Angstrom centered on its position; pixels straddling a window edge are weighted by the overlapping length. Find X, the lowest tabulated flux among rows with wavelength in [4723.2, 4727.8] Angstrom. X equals 0.672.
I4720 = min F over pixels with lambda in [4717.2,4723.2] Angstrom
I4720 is 0.66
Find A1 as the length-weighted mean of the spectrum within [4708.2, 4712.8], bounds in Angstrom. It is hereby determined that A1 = 0.677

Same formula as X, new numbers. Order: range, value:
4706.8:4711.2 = 0.674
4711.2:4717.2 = 0.662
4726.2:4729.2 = 0.718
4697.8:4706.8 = 0.62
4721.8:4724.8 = 0.688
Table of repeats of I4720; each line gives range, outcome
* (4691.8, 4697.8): 0.611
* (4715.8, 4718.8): 0.721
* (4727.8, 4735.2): 0.651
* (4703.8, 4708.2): 0.671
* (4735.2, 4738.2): 0.719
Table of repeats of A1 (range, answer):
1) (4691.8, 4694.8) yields 0.637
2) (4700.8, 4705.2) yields 0.664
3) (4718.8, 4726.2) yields 0.698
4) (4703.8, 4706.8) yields 0.678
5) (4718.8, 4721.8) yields 0.686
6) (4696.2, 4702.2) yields 0.653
